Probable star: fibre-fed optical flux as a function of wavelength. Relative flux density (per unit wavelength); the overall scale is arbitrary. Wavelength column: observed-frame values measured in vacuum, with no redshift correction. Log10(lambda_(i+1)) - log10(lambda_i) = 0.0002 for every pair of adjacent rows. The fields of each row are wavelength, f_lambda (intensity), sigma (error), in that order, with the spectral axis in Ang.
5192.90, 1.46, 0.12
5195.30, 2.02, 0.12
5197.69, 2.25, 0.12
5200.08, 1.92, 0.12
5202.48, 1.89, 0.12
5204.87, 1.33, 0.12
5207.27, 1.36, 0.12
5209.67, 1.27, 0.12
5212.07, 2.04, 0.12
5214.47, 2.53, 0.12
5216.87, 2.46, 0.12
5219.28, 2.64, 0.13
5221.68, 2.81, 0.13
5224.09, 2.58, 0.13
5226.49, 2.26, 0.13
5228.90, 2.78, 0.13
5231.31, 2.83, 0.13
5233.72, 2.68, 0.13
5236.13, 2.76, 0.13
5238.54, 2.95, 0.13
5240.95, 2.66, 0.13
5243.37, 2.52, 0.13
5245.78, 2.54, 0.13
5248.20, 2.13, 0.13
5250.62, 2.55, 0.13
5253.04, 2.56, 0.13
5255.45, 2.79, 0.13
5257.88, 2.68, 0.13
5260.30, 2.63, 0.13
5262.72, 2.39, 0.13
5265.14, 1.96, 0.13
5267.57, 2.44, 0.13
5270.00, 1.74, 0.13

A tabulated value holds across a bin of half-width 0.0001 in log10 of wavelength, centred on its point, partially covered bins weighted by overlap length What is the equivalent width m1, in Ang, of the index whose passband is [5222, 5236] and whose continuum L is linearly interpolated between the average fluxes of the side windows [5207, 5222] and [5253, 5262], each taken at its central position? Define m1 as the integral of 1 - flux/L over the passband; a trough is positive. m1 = -1.9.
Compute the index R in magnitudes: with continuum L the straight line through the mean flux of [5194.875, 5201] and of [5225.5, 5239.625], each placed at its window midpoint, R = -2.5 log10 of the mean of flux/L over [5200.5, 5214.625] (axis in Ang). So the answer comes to 0.32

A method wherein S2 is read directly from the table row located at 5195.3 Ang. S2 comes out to 2.02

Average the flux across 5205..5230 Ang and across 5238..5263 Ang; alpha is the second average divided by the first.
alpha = 1.16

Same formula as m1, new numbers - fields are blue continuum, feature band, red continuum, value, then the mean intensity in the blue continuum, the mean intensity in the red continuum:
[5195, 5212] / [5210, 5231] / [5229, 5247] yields -2.5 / 1.73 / 2.71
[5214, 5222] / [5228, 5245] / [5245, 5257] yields -1.2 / 2.59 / 2.52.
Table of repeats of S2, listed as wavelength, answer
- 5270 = 1.74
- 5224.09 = 2.58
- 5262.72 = 2.39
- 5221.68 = 2.81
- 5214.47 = 2.53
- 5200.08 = 1.92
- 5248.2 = 2.13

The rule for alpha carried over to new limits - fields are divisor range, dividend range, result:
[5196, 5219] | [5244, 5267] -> 1.28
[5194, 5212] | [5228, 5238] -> 1.60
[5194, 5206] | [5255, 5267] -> 1.31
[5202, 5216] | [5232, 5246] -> 1.55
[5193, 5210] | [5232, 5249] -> 1.52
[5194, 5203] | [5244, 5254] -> 1.21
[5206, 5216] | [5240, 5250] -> 1.35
